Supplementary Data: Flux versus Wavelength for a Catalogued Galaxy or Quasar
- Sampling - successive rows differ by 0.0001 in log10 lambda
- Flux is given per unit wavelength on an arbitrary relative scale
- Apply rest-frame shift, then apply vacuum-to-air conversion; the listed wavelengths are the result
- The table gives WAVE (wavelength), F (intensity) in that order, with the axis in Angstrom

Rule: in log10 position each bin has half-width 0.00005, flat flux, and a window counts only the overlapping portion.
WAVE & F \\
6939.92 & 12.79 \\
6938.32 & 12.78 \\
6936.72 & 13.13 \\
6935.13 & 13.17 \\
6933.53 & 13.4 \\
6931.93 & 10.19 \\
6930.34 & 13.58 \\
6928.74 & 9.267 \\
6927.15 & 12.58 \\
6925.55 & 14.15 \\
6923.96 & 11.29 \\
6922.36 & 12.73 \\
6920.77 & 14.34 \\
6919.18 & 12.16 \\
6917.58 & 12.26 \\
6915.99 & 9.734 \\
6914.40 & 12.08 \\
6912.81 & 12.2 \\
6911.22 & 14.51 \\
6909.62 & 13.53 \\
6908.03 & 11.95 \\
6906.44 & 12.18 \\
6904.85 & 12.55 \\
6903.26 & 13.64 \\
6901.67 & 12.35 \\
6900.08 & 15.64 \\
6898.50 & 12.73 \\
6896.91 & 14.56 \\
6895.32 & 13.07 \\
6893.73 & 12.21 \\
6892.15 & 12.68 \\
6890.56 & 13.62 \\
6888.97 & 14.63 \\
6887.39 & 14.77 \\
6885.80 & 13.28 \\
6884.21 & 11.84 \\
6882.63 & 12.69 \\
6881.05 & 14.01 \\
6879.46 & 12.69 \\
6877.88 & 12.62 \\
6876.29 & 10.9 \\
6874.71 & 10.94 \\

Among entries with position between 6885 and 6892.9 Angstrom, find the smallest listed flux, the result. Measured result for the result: 12.68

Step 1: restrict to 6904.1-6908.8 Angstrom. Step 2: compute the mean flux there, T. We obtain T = 12.2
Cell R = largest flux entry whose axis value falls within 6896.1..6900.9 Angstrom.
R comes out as 15.64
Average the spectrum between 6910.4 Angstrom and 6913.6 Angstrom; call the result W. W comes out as 13.3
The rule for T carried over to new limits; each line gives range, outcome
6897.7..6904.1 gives 13.6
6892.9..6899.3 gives 13.2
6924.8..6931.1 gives 12.4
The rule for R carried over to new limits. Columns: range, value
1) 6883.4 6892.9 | 14.77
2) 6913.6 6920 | 12.26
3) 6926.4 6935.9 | 13.58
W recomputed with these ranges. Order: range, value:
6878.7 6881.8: 13.3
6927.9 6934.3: 11.6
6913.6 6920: 11.6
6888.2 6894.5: 13.3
